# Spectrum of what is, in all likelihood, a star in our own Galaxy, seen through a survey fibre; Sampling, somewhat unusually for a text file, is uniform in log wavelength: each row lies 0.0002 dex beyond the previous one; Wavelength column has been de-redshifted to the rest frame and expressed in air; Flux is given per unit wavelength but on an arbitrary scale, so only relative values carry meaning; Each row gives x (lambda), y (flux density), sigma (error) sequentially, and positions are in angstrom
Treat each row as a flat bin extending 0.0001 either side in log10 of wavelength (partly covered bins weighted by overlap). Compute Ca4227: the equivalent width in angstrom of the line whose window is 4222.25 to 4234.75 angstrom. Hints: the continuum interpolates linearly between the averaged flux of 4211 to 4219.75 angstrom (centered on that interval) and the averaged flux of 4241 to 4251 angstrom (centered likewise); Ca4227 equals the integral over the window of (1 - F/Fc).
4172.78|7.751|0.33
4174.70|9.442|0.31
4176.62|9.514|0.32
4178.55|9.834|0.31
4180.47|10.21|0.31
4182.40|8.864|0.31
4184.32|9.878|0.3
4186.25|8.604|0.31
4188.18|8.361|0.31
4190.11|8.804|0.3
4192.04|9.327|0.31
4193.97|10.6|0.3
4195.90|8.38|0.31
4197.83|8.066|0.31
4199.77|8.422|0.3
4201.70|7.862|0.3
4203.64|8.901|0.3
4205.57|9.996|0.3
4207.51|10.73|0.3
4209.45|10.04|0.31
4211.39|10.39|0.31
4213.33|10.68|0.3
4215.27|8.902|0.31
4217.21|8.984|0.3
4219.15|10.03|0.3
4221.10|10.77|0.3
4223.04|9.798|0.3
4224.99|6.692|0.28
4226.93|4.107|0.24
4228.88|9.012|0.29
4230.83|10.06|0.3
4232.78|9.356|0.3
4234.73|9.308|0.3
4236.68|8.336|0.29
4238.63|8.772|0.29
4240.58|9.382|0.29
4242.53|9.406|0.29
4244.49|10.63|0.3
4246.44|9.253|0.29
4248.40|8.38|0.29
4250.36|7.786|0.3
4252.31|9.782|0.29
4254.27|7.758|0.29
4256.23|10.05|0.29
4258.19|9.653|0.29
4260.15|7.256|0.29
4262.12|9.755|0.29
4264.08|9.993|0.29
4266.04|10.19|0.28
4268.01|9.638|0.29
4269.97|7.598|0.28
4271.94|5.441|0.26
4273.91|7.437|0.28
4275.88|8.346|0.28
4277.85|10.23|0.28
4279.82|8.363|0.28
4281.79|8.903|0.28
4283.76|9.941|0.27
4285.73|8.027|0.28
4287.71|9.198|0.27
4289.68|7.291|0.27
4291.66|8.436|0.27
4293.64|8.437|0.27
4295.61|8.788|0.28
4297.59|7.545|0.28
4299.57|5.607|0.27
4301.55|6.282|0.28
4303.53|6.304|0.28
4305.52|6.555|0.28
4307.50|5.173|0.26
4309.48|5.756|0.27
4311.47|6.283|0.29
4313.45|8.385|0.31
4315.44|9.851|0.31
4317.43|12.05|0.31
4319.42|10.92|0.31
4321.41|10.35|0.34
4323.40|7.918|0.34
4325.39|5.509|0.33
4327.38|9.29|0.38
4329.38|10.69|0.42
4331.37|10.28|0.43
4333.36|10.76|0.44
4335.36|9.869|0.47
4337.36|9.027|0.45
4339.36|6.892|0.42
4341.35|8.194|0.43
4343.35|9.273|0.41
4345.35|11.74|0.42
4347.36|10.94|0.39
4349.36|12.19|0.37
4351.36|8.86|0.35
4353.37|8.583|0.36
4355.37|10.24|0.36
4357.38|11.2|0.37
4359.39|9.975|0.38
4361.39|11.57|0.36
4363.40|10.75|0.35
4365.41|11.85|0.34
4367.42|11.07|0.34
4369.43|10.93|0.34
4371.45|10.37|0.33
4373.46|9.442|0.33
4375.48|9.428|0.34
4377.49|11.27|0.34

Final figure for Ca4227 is 1.6 angstrom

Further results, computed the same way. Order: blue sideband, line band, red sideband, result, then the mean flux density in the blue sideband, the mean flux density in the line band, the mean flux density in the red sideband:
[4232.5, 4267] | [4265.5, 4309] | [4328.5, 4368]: 7.7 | 9.17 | 7.85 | 10.2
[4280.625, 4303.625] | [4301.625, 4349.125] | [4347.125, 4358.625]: 2.5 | 7.96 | 8.79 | 10.3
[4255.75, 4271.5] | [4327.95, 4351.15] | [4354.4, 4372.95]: 1.1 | 9.11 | 9.94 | 10.8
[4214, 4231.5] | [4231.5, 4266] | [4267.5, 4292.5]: -2.4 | 8.72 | 9.15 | 8.35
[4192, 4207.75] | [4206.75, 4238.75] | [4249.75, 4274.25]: -0.9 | 9.06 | 9.17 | 8.69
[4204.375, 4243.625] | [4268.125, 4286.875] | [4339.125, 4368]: 2.6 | 9.24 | 8.33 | 10.3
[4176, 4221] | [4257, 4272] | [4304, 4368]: 0.8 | 9.39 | 8.91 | 9.41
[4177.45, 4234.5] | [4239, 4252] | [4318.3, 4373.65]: 0.3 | 9.16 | 9.16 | 9.97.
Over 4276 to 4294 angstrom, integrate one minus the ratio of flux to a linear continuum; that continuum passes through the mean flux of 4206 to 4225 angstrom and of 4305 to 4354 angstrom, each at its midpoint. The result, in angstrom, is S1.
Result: 1.2 angstrom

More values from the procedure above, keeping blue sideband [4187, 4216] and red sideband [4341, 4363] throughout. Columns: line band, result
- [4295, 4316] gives 6.6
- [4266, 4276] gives 1.9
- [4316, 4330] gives 0.8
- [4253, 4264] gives 0.8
